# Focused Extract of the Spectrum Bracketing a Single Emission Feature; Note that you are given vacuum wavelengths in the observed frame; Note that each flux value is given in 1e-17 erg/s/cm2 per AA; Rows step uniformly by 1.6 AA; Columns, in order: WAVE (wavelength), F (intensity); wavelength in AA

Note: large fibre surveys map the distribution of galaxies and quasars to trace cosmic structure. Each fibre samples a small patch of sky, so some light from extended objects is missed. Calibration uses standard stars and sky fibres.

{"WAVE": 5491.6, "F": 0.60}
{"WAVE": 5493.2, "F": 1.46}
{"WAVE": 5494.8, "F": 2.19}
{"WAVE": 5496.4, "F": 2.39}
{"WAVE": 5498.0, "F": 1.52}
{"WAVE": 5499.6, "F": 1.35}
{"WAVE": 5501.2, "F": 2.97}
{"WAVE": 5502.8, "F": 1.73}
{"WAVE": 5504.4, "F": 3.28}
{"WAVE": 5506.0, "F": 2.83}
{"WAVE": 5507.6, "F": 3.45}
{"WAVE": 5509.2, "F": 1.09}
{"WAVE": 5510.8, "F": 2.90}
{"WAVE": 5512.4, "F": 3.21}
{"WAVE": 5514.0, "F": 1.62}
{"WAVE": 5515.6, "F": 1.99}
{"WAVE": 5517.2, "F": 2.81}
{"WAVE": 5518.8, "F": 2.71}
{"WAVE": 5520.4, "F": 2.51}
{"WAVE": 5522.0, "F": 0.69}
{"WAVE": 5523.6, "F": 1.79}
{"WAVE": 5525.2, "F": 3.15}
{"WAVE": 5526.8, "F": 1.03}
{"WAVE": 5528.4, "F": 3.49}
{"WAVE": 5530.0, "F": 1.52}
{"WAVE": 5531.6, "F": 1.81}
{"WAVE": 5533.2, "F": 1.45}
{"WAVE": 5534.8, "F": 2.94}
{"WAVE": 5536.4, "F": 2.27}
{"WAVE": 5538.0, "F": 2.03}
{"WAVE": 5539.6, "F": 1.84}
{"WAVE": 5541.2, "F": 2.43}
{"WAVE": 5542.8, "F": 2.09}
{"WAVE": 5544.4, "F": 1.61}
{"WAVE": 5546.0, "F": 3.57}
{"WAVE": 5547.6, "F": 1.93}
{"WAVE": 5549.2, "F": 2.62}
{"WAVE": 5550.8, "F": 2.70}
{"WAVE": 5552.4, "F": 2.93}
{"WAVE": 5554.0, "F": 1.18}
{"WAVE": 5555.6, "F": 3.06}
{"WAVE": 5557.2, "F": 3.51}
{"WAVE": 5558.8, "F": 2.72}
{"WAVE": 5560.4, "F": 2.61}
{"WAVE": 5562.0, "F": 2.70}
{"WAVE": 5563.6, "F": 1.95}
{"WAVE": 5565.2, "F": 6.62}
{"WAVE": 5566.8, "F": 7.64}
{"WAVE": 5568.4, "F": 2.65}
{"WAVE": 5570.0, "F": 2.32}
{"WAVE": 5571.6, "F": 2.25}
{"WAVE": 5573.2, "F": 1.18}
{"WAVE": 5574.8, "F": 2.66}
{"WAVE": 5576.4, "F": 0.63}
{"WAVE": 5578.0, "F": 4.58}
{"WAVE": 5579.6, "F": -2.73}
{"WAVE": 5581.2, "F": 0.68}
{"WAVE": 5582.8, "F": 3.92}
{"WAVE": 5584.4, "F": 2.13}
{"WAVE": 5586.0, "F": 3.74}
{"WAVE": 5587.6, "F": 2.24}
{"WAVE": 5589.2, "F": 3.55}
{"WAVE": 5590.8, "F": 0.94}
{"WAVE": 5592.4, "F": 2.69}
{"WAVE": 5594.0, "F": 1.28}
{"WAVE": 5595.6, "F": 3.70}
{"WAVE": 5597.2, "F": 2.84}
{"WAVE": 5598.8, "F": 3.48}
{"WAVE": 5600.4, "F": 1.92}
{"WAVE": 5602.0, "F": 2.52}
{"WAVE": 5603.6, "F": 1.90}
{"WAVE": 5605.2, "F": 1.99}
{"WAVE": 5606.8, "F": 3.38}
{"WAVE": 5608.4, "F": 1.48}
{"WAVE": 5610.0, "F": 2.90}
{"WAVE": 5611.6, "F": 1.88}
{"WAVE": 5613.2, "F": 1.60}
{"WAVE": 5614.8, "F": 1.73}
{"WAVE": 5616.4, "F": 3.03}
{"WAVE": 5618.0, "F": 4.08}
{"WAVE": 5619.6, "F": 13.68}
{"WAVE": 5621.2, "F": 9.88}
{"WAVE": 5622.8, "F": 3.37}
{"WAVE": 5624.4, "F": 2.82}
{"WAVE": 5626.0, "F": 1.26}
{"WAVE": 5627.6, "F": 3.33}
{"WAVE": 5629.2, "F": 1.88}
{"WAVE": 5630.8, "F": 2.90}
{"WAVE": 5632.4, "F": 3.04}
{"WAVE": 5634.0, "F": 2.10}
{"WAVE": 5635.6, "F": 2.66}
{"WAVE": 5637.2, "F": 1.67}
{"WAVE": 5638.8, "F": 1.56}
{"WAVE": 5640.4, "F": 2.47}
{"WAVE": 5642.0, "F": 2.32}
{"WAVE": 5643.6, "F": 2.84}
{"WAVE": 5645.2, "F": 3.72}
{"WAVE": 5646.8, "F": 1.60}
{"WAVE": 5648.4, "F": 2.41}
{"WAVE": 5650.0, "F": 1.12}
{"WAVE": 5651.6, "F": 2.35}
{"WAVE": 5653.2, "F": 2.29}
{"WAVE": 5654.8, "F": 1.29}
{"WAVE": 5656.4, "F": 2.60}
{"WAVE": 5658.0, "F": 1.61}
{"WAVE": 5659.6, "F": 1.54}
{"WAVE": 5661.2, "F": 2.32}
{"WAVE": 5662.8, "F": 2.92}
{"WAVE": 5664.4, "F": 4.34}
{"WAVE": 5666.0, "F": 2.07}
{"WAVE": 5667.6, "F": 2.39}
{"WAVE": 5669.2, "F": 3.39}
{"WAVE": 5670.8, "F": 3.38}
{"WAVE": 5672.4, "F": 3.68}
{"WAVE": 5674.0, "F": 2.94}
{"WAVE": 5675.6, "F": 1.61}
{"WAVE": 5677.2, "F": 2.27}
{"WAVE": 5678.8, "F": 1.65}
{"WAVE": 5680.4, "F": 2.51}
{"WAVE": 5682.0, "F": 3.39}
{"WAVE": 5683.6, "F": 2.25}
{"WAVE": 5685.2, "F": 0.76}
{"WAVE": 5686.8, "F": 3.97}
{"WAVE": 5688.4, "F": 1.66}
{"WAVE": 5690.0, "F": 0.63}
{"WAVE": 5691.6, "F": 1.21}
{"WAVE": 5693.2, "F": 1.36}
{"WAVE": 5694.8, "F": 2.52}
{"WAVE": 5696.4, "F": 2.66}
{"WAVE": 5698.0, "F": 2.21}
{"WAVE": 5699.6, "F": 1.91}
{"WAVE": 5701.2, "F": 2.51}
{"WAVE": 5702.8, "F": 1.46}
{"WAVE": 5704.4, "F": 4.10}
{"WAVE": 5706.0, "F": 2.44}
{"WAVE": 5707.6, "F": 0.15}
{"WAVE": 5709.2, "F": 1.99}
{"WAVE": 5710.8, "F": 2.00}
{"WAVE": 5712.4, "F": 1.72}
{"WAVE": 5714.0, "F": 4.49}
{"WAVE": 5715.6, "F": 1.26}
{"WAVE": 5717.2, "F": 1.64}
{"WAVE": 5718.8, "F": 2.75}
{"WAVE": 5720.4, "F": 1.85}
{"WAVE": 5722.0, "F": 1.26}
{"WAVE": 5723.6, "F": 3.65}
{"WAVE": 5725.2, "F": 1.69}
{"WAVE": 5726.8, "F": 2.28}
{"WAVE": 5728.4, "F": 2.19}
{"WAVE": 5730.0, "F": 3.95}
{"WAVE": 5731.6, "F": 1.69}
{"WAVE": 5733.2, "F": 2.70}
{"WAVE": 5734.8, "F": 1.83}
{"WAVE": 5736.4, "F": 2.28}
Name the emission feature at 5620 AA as [O III]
